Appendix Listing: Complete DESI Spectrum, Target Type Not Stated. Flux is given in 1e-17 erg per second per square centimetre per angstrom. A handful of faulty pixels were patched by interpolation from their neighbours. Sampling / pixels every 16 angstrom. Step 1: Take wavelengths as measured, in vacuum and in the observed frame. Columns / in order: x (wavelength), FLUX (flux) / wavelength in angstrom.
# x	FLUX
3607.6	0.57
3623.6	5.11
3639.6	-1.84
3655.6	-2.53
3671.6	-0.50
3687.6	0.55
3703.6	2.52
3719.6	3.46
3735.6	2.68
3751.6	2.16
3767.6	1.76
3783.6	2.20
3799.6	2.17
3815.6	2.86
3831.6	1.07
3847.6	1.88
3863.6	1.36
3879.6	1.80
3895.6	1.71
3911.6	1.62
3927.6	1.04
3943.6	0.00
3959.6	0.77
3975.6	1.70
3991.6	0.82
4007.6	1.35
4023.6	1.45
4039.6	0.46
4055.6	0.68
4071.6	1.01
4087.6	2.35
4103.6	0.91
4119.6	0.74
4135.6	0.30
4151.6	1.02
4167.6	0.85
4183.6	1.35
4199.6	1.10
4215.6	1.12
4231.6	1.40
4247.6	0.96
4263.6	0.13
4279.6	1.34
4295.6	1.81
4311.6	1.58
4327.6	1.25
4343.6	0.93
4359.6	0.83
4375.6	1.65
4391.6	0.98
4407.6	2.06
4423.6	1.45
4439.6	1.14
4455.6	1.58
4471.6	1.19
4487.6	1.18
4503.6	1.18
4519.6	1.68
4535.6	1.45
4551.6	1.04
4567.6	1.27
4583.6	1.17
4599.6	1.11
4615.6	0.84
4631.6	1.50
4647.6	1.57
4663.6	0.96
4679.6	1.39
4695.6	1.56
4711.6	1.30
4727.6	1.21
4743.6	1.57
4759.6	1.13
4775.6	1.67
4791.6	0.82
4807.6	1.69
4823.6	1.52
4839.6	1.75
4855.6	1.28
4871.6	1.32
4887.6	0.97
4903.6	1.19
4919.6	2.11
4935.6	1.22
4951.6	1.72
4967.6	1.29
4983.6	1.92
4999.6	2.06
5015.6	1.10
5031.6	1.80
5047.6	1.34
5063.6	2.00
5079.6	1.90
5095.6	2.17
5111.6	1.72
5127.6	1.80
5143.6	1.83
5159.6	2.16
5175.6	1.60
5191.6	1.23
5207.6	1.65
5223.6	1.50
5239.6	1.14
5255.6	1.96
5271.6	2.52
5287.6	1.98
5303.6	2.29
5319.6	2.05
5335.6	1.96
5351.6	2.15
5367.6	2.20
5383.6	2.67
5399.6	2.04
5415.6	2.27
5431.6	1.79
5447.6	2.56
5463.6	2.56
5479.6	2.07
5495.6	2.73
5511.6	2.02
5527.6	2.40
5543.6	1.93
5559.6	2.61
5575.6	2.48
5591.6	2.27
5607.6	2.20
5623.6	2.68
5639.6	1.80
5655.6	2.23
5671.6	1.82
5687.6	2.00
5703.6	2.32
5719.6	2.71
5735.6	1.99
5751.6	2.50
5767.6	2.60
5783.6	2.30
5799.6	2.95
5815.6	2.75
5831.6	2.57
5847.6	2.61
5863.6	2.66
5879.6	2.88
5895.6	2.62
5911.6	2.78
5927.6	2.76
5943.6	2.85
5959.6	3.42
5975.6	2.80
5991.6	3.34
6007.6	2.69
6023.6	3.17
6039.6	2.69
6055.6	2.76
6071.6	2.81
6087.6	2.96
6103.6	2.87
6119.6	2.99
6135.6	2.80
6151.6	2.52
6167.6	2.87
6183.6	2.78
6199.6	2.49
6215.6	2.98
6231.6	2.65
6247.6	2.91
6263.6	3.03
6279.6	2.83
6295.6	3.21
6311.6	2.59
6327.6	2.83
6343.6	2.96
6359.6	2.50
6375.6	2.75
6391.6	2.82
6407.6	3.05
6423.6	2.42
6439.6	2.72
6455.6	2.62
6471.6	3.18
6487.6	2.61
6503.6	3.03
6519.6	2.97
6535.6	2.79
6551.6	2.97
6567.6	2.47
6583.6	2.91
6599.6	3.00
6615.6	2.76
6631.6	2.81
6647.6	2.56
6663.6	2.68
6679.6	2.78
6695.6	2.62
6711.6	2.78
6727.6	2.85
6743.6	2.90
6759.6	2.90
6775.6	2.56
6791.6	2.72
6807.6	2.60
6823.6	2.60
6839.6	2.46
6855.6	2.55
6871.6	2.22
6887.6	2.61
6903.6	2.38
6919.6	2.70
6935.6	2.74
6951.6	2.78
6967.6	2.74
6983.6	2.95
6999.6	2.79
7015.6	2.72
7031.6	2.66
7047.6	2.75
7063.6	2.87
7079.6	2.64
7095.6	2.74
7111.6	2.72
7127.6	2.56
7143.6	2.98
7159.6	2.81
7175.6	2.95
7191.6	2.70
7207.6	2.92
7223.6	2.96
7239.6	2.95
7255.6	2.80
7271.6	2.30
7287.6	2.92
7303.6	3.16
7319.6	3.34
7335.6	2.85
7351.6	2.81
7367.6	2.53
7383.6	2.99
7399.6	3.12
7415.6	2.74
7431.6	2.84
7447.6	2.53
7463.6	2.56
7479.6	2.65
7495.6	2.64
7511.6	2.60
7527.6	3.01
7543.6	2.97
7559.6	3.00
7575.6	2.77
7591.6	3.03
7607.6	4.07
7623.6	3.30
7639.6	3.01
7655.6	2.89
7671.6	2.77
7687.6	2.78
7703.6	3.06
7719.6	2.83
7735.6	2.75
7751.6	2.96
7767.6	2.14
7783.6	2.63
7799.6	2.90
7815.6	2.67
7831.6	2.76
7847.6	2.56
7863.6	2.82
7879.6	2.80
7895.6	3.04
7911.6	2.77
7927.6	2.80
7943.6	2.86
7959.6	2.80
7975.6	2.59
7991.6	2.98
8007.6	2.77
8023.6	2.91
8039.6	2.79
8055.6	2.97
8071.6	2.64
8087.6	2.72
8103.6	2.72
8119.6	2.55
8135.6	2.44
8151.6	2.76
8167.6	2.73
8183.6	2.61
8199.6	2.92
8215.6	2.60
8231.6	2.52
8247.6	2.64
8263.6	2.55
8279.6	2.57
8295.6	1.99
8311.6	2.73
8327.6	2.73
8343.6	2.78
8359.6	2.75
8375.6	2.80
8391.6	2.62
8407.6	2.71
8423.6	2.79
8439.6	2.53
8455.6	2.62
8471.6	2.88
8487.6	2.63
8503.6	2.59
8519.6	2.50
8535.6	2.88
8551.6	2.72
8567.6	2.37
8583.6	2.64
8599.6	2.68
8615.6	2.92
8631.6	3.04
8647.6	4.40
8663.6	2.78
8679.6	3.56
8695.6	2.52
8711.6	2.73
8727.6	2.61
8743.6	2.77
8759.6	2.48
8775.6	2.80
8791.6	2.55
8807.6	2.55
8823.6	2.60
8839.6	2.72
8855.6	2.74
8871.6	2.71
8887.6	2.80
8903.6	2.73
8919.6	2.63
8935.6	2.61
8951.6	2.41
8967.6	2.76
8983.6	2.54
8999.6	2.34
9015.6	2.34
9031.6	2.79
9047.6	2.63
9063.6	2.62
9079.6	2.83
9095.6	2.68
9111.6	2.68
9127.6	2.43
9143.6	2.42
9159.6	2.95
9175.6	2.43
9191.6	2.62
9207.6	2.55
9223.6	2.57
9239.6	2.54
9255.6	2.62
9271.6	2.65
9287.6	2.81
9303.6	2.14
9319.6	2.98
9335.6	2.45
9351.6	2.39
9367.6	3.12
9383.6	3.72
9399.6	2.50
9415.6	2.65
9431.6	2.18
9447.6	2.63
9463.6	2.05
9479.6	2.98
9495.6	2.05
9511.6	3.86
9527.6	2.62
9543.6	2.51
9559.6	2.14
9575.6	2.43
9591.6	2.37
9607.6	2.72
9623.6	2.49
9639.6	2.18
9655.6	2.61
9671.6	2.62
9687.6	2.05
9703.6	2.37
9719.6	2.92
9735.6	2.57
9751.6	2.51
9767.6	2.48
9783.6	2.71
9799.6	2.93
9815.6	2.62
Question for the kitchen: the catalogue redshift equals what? 0.32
